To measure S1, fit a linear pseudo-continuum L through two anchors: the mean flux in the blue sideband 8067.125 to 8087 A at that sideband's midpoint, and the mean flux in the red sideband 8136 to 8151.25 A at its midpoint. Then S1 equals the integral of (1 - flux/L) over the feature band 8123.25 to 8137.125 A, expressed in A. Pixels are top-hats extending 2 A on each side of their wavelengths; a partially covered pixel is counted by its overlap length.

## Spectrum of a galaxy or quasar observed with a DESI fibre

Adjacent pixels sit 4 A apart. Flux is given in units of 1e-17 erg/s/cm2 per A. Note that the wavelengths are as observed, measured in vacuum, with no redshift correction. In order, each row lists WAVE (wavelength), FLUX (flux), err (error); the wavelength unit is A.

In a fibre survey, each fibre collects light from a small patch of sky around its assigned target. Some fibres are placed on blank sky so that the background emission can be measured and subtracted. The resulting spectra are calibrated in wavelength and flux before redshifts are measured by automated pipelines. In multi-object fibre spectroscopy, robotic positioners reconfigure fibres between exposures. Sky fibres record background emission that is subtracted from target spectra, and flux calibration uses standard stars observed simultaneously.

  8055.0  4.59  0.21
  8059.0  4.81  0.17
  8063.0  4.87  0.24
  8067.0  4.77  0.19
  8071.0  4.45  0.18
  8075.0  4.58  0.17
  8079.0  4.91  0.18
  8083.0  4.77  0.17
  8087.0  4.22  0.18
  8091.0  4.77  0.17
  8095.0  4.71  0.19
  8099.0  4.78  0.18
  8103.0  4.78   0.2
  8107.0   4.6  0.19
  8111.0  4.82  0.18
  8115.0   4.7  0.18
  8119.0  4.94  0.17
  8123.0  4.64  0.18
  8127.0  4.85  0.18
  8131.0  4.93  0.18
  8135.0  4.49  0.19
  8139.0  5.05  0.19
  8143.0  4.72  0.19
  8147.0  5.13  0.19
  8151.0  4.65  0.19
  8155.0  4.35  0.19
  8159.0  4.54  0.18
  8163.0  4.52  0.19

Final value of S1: 0.27 A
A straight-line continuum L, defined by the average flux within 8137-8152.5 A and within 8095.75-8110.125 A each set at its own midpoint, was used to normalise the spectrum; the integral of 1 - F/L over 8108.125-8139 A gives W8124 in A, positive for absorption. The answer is 0.2 A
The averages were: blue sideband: 4.73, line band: 4.78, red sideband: 4.9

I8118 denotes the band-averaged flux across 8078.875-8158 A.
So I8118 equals 4.73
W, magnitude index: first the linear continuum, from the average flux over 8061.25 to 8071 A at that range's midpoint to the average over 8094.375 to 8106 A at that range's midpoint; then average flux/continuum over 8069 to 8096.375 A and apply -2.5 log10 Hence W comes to 0.03 mag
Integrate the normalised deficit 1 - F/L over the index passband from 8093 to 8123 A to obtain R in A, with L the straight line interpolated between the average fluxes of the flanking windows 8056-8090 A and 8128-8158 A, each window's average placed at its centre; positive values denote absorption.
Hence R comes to -0.2 A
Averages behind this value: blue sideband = 4.67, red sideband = 4.76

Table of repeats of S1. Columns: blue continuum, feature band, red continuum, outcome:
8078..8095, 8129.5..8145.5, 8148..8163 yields -0.77 A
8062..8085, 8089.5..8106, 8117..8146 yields 0.03 A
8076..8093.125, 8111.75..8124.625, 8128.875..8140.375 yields -0.02 A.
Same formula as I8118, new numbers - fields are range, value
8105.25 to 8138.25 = 4.76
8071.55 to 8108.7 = 4.67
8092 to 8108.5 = 4.72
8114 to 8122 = 4.81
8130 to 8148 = 4.85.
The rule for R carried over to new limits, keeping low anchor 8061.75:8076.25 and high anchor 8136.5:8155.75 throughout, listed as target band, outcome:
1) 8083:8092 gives 0.3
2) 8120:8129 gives 0.0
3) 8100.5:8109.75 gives 0.0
